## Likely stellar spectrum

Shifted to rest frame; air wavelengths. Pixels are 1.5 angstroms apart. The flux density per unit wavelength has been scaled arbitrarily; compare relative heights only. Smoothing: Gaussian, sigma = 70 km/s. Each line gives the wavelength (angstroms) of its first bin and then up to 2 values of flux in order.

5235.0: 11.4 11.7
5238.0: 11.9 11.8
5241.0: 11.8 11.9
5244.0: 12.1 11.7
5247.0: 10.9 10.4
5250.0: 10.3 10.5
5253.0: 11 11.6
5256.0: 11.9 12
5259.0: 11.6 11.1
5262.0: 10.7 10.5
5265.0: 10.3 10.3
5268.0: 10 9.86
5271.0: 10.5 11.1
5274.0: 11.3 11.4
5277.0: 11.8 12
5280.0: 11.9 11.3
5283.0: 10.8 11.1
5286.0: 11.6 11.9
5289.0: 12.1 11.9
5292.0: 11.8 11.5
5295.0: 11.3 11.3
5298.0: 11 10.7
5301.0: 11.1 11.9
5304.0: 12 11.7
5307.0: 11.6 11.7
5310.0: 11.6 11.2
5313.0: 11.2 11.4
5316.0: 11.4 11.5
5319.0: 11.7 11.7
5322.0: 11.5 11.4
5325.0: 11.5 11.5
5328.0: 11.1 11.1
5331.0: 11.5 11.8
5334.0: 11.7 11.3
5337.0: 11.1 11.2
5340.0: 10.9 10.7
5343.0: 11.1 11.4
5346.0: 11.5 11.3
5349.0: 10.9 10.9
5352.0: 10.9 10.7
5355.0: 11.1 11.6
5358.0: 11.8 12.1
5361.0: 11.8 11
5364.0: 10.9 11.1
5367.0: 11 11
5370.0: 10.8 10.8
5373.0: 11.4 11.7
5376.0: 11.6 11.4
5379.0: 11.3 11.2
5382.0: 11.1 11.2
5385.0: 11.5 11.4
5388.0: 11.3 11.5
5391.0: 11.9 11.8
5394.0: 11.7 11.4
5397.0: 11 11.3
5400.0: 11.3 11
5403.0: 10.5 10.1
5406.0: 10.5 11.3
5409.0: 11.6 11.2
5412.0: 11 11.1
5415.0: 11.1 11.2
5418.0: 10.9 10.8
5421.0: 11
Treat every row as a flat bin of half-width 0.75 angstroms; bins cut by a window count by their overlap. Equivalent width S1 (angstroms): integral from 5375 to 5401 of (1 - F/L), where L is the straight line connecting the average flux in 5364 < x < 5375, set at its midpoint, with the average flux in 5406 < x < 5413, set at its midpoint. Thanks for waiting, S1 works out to -0.6 angstroms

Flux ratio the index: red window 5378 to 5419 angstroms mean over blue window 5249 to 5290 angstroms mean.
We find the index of 1.01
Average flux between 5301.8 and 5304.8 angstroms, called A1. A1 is 11.9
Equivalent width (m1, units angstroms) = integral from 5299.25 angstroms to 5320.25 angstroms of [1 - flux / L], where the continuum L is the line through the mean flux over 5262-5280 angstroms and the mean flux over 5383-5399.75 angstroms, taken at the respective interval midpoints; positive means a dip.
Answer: -0.9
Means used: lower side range 10.9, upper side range 11.5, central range 11.5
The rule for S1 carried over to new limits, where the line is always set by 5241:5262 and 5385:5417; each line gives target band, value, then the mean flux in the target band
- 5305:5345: -0.5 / 11.4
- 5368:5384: 0.0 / 11.2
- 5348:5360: 0.0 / 11.2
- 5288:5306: -0.4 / 11.5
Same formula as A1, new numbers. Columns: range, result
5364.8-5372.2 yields 10.9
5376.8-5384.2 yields 11.2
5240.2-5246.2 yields 11.9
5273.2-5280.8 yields 11.7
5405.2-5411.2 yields 11.1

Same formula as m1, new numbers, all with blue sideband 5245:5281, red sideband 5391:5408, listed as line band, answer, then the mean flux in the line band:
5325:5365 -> -0.69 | 11.3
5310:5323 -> -0.47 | 11.5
